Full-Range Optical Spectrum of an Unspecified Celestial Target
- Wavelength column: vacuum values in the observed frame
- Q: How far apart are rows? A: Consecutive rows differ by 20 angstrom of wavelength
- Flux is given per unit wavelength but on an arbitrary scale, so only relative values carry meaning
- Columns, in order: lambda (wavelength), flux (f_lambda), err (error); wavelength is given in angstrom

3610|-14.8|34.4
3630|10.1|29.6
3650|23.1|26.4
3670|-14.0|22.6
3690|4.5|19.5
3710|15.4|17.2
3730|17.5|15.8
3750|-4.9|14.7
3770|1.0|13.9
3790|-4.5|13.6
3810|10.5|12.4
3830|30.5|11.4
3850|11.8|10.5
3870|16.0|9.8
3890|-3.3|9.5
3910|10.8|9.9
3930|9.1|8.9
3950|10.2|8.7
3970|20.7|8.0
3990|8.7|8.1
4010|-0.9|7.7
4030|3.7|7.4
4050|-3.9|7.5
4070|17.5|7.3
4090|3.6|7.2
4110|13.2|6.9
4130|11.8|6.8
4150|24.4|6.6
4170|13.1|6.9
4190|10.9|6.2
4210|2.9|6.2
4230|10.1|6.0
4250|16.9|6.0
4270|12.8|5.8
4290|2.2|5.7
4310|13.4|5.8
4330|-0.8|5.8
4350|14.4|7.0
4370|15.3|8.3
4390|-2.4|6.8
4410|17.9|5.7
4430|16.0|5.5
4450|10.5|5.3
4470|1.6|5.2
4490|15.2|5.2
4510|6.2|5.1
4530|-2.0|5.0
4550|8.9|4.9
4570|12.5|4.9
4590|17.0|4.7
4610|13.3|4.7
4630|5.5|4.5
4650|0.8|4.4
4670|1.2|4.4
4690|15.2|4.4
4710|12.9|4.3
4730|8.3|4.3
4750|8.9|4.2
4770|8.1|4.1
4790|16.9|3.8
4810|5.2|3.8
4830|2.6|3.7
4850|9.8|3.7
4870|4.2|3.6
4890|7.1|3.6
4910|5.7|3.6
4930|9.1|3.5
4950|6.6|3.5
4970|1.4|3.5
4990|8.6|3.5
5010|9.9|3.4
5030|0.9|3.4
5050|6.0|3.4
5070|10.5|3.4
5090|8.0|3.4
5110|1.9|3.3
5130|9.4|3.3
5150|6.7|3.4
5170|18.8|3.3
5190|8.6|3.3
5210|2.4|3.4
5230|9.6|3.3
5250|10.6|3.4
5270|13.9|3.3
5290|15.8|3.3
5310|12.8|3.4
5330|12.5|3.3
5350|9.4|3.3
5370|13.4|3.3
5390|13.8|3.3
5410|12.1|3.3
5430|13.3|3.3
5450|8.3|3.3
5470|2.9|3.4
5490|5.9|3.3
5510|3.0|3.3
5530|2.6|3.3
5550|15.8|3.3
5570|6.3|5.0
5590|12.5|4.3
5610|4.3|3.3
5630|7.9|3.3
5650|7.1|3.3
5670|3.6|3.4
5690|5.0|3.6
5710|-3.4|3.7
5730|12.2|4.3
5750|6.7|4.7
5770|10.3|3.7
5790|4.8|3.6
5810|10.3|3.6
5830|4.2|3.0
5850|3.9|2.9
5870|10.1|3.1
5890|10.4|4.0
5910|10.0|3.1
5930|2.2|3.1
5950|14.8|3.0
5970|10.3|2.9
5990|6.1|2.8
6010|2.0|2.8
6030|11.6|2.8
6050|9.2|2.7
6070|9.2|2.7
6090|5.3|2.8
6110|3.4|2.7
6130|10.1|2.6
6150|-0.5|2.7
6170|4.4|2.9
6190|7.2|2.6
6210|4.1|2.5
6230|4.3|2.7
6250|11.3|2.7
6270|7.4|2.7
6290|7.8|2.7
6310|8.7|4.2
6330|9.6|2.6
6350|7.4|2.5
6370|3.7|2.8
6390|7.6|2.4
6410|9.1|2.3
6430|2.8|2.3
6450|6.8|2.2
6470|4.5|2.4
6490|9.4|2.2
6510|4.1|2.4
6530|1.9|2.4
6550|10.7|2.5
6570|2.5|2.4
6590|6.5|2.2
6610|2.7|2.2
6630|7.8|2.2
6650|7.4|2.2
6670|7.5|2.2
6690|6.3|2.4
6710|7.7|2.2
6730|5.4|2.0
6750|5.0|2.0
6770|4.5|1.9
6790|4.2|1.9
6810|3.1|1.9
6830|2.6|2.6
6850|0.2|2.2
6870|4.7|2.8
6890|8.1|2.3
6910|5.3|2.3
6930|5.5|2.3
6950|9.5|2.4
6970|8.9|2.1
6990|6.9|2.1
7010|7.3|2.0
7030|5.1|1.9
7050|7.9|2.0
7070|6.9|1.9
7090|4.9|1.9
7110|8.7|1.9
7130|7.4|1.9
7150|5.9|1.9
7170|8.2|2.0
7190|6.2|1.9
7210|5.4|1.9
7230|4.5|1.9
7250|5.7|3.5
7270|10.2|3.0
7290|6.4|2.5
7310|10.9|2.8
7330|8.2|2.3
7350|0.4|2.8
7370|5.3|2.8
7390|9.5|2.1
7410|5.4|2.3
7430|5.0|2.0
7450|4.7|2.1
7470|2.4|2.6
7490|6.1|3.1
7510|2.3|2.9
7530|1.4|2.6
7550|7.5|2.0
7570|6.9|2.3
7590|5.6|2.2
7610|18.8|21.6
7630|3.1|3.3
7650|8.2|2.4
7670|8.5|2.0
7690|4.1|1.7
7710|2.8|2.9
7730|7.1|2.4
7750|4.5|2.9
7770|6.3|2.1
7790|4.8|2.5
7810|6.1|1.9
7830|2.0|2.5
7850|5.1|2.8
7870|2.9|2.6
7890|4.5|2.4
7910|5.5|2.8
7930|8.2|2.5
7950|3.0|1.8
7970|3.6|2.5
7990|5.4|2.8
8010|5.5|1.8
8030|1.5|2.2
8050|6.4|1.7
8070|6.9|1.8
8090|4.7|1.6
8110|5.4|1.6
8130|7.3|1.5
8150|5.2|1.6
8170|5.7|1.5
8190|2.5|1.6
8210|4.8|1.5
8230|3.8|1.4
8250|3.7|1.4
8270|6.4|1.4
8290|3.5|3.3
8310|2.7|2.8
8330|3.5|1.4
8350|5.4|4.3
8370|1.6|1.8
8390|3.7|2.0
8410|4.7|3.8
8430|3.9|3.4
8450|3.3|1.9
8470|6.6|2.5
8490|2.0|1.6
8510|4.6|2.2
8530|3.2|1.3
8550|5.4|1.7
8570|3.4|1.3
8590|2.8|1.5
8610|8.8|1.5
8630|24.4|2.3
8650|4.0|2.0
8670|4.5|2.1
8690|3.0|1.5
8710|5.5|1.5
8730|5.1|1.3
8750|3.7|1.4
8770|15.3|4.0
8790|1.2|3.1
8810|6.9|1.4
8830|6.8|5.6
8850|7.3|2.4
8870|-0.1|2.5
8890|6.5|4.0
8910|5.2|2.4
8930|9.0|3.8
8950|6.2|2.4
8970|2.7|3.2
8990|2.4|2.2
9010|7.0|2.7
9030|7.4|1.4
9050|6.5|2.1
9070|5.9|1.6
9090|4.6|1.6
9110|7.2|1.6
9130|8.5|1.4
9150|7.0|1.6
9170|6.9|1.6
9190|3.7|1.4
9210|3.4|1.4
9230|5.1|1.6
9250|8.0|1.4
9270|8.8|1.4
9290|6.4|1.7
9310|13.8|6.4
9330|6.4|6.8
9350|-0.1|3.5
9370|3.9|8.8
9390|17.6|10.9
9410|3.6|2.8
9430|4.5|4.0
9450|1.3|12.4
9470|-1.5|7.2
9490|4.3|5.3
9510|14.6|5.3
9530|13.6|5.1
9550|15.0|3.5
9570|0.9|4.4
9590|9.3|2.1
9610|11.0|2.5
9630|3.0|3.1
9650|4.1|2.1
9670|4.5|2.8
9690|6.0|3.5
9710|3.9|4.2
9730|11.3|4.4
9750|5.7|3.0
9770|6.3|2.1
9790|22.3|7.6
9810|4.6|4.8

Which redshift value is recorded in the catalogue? 1.31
